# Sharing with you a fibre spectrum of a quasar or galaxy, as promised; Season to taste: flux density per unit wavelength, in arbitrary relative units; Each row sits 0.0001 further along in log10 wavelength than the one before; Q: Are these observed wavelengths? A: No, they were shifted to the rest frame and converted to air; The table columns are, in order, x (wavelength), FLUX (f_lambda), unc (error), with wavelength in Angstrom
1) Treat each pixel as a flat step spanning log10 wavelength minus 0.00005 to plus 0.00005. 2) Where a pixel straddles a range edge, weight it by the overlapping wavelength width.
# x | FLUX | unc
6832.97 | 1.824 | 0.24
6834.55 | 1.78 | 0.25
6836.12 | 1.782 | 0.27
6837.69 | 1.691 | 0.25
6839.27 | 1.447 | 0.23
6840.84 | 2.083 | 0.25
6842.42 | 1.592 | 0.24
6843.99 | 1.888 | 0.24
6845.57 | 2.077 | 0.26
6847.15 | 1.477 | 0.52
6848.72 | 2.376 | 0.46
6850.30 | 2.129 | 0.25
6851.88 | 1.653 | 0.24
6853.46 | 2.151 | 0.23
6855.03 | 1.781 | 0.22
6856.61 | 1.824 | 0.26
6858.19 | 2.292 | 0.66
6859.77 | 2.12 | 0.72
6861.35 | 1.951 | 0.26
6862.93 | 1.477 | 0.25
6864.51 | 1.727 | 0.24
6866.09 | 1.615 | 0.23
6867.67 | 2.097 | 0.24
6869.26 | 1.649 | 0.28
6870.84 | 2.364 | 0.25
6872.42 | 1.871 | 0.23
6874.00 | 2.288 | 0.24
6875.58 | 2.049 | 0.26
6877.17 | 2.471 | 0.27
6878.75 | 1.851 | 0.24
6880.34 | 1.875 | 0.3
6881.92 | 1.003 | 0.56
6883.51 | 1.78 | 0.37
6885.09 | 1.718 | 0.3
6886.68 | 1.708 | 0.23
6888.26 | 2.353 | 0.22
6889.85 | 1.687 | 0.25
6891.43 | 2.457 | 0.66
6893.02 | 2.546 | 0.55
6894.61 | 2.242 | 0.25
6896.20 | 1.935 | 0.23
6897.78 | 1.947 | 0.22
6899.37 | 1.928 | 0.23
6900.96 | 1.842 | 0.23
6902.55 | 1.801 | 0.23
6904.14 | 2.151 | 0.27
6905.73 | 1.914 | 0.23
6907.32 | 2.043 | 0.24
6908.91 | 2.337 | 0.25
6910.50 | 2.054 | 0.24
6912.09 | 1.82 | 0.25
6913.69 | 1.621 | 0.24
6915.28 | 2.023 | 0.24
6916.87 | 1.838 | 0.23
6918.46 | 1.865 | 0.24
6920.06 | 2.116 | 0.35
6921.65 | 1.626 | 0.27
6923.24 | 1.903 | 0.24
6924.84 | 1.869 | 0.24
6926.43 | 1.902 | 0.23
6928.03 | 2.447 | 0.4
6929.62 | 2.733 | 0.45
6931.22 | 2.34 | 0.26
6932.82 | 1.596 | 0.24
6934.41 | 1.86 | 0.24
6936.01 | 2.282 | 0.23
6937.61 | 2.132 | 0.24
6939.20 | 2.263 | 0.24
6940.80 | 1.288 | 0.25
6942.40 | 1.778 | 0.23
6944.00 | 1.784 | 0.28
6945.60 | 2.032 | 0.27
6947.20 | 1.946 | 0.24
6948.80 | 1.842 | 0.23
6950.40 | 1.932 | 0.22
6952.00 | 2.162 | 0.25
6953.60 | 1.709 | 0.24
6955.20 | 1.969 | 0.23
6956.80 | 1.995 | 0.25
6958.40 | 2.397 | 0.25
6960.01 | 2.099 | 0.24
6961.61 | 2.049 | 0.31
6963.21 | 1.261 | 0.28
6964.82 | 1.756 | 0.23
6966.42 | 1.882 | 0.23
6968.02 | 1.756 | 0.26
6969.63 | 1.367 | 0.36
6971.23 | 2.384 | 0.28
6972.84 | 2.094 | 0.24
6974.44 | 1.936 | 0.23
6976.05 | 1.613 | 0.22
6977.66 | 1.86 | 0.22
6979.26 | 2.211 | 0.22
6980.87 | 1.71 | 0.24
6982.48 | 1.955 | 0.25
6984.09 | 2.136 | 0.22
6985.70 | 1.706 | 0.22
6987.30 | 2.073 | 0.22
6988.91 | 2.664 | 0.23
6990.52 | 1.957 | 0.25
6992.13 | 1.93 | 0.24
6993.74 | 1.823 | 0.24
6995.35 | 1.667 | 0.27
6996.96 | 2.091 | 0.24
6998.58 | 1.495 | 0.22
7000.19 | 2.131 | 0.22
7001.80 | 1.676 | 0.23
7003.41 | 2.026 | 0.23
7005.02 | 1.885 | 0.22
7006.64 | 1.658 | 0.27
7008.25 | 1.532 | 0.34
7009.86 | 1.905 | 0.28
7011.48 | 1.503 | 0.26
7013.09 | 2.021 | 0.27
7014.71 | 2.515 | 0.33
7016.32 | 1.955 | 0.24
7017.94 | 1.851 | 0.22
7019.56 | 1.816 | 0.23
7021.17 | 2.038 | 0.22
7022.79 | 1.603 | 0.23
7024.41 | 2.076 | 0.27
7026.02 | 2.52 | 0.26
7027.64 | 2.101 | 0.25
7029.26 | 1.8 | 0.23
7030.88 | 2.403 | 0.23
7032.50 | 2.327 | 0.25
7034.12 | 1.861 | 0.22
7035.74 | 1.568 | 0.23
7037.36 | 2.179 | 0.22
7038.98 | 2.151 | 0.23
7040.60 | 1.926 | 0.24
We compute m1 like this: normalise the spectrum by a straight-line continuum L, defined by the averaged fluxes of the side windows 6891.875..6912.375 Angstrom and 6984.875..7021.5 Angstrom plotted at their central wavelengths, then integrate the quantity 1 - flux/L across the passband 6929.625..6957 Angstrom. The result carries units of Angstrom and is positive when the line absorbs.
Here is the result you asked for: 0.5 Angstrom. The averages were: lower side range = 2.06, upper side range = 1.91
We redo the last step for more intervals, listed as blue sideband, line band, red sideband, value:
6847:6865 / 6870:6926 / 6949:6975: -1.17 Angstrom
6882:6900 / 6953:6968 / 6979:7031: 0.49 Angstrom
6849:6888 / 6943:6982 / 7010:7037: 1.11 Angstrom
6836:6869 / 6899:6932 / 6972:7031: -1.95 Angstrom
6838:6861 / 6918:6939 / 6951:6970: -1.90 Angstrom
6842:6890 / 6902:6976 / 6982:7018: -1.50 Angstrom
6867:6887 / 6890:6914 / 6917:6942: -1.10 Angstrom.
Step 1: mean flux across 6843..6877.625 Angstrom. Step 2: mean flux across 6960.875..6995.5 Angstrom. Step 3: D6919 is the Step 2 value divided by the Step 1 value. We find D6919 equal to 1.0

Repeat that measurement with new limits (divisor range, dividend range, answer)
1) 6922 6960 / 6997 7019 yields 0.93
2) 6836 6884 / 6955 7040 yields 1.03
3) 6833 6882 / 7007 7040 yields 1.04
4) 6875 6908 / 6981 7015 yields 0.97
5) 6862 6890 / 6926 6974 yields 1.05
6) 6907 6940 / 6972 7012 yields 0.93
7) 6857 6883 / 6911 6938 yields 1.04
